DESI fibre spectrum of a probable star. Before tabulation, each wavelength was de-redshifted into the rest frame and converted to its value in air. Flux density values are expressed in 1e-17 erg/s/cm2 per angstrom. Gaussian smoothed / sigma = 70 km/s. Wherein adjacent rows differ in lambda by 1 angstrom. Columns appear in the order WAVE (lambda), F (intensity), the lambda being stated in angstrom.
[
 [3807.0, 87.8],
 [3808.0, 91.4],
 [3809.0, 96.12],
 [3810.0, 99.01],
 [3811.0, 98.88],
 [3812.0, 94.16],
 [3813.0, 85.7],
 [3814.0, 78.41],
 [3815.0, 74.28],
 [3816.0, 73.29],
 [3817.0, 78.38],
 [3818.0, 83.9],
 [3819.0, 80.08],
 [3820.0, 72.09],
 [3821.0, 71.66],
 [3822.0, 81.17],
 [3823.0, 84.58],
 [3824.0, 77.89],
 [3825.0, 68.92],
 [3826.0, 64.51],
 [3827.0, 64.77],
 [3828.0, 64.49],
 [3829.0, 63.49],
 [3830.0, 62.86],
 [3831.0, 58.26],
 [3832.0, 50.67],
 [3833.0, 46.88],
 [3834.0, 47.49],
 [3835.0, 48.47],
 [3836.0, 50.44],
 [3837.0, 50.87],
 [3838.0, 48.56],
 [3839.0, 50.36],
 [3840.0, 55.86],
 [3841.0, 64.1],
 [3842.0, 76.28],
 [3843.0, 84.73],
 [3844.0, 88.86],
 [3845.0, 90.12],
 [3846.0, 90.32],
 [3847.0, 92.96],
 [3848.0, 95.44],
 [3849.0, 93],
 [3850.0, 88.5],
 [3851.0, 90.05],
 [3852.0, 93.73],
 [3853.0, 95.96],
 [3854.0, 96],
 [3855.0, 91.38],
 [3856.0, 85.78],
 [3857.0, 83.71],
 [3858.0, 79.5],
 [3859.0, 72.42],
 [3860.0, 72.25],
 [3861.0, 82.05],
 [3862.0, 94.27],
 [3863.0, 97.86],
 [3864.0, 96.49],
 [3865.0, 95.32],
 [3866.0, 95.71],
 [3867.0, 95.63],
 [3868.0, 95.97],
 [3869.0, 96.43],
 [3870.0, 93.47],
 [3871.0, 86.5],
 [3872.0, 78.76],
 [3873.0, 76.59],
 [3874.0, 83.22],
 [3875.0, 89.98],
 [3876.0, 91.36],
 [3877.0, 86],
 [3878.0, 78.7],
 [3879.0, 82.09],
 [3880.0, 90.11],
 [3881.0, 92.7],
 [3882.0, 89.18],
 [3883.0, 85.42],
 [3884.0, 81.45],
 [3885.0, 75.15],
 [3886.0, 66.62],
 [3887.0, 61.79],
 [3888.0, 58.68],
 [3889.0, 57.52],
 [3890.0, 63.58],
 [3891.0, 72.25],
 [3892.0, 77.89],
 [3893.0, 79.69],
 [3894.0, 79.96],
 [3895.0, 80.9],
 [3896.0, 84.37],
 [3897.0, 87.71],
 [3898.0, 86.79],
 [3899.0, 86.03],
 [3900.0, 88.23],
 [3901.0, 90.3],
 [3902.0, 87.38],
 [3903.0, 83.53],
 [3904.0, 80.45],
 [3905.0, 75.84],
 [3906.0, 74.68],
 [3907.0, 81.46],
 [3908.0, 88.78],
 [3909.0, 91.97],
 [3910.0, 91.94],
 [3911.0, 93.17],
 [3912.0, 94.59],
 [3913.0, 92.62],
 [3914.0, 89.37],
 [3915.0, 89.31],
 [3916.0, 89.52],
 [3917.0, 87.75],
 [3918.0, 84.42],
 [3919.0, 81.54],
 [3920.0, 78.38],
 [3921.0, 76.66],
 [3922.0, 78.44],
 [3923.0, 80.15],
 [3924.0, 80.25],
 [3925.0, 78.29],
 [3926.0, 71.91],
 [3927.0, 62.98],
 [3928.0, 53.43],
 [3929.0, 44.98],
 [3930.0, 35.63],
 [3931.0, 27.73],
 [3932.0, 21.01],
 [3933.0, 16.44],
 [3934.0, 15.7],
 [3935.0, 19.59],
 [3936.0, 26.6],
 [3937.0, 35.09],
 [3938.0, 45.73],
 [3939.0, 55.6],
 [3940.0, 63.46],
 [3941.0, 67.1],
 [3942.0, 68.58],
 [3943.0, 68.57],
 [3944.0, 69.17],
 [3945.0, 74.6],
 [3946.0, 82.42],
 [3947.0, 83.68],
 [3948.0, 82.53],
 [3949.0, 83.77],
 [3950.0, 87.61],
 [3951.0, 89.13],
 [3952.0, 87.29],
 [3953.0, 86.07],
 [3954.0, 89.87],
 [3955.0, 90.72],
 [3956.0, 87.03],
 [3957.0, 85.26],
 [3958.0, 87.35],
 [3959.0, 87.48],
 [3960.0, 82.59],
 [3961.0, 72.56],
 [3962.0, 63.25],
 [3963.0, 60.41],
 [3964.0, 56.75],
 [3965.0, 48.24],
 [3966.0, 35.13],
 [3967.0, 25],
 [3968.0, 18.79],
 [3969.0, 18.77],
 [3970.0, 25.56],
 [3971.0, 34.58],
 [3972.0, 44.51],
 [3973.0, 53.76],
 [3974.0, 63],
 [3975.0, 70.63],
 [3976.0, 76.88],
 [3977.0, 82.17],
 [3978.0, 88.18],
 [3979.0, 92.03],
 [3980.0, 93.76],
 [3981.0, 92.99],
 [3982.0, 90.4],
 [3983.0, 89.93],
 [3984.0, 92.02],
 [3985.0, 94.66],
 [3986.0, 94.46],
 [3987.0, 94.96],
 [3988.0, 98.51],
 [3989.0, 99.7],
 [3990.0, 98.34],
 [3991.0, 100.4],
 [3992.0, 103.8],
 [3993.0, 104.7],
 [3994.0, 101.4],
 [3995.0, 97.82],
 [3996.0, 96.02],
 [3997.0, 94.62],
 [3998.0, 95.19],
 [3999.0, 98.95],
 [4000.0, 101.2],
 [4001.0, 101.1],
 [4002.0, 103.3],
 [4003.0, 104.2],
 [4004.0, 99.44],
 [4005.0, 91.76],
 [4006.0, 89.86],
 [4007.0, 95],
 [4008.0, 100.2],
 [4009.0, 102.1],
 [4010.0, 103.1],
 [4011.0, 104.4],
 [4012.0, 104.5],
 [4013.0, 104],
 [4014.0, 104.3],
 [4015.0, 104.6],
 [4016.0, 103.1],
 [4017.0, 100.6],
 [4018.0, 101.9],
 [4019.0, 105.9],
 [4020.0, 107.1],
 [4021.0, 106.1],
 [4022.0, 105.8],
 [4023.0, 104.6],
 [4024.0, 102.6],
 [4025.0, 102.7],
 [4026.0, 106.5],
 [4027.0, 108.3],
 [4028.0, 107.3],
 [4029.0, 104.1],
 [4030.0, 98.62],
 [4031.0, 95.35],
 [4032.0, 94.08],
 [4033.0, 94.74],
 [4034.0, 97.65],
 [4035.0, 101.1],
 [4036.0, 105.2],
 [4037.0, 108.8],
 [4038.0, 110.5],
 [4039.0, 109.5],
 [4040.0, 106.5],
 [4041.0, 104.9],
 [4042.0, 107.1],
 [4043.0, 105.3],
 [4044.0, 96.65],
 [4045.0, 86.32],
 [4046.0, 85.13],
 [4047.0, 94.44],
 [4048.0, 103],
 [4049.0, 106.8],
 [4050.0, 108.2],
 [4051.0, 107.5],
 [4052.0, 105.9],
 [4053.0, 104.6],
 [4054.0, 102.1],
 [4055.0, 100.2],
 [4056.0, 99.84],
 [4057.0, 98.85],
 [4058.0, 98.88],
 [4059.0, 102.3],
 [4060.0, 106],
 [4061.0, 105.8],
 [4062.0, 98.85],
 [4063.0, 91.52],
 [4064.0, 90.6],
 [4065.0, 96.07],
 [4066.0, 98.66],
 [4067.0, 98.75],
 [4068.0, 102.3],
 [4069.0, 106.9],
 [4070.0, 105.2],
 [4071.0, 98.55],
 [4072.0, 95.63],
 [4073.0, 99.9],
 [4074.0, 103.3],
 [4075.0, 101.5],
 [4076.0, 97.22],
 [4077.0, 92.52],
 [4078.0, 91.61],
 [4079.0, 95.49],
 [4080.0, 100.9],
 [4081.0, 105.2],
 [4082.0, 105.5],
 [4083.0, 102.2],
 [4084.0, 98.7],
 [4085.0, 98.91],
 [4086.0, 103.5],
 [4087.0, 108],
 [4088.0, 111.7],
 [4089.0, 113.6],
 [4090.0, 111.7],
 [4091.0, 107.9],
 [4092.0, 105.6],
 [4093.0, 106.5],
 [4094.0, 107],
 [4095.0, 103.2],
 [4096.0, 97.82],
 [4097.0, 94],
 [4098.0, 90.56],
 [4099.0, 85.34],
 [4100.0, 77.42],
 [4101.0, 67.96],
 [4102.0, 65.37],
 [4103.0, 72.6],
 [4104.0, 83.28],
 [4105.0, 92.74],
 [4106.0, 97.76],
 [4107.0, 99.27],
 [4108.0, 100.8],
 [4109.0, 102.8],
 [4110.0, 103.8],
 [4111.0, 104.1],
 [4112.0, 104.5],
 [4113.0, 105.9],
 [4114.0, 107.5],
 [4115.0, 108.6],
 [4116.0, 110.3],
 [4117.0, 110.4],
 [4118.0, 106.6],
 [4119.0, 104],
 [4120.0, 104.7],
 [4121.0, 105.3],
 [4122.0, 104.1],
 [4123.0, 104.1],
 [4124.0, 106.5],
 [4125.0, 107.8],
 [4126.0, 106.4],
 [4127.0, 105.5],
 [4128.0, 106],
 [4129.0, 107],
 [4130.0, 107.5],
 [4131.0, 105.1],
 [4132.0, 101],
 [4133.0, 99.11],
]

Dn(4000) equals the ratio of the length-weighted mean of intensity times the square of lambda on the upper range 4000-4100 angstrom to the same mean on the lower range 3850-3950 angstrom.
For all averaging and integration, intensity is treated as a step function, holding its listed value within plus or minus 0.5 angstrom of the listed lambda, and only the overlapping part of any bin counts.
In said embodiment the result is 1.43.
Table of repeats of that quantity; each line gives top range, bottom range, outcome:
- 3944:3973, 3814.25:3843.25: 1.09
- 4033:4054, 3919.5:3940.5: 2.14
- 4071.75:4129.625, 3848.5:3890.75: 1.33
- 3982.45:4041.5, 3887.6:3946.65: 1.51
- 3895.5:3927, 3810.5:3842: 1.30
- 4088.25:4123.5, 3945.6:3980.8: 1.54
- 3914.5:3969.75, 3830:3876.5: 0.84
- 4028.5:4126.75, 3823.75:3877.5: 1.43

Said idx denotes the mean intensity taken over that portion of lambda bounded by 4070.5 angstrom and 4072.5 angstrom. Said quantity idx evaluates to 97.1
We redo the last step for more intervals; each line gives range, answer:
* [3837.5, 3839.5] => 49.5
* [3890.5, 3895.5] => 78.1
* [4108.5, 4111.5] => 104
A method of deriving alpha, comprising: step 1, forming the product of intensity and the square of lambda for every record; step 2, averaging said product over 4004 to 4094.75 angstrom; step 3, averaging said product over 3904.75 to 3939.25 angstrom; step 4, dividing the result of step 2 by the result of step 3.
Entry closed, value 1.6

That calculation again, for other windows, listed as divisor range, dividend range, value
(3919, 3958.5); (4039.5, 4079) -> 1.63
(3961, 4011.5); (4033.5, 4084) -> 1.28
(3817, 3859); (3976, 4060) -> 1.48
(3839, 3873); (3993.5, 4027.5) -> 1.26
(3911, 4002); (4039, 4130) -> 1.46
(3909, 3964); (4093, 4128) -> 1.53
